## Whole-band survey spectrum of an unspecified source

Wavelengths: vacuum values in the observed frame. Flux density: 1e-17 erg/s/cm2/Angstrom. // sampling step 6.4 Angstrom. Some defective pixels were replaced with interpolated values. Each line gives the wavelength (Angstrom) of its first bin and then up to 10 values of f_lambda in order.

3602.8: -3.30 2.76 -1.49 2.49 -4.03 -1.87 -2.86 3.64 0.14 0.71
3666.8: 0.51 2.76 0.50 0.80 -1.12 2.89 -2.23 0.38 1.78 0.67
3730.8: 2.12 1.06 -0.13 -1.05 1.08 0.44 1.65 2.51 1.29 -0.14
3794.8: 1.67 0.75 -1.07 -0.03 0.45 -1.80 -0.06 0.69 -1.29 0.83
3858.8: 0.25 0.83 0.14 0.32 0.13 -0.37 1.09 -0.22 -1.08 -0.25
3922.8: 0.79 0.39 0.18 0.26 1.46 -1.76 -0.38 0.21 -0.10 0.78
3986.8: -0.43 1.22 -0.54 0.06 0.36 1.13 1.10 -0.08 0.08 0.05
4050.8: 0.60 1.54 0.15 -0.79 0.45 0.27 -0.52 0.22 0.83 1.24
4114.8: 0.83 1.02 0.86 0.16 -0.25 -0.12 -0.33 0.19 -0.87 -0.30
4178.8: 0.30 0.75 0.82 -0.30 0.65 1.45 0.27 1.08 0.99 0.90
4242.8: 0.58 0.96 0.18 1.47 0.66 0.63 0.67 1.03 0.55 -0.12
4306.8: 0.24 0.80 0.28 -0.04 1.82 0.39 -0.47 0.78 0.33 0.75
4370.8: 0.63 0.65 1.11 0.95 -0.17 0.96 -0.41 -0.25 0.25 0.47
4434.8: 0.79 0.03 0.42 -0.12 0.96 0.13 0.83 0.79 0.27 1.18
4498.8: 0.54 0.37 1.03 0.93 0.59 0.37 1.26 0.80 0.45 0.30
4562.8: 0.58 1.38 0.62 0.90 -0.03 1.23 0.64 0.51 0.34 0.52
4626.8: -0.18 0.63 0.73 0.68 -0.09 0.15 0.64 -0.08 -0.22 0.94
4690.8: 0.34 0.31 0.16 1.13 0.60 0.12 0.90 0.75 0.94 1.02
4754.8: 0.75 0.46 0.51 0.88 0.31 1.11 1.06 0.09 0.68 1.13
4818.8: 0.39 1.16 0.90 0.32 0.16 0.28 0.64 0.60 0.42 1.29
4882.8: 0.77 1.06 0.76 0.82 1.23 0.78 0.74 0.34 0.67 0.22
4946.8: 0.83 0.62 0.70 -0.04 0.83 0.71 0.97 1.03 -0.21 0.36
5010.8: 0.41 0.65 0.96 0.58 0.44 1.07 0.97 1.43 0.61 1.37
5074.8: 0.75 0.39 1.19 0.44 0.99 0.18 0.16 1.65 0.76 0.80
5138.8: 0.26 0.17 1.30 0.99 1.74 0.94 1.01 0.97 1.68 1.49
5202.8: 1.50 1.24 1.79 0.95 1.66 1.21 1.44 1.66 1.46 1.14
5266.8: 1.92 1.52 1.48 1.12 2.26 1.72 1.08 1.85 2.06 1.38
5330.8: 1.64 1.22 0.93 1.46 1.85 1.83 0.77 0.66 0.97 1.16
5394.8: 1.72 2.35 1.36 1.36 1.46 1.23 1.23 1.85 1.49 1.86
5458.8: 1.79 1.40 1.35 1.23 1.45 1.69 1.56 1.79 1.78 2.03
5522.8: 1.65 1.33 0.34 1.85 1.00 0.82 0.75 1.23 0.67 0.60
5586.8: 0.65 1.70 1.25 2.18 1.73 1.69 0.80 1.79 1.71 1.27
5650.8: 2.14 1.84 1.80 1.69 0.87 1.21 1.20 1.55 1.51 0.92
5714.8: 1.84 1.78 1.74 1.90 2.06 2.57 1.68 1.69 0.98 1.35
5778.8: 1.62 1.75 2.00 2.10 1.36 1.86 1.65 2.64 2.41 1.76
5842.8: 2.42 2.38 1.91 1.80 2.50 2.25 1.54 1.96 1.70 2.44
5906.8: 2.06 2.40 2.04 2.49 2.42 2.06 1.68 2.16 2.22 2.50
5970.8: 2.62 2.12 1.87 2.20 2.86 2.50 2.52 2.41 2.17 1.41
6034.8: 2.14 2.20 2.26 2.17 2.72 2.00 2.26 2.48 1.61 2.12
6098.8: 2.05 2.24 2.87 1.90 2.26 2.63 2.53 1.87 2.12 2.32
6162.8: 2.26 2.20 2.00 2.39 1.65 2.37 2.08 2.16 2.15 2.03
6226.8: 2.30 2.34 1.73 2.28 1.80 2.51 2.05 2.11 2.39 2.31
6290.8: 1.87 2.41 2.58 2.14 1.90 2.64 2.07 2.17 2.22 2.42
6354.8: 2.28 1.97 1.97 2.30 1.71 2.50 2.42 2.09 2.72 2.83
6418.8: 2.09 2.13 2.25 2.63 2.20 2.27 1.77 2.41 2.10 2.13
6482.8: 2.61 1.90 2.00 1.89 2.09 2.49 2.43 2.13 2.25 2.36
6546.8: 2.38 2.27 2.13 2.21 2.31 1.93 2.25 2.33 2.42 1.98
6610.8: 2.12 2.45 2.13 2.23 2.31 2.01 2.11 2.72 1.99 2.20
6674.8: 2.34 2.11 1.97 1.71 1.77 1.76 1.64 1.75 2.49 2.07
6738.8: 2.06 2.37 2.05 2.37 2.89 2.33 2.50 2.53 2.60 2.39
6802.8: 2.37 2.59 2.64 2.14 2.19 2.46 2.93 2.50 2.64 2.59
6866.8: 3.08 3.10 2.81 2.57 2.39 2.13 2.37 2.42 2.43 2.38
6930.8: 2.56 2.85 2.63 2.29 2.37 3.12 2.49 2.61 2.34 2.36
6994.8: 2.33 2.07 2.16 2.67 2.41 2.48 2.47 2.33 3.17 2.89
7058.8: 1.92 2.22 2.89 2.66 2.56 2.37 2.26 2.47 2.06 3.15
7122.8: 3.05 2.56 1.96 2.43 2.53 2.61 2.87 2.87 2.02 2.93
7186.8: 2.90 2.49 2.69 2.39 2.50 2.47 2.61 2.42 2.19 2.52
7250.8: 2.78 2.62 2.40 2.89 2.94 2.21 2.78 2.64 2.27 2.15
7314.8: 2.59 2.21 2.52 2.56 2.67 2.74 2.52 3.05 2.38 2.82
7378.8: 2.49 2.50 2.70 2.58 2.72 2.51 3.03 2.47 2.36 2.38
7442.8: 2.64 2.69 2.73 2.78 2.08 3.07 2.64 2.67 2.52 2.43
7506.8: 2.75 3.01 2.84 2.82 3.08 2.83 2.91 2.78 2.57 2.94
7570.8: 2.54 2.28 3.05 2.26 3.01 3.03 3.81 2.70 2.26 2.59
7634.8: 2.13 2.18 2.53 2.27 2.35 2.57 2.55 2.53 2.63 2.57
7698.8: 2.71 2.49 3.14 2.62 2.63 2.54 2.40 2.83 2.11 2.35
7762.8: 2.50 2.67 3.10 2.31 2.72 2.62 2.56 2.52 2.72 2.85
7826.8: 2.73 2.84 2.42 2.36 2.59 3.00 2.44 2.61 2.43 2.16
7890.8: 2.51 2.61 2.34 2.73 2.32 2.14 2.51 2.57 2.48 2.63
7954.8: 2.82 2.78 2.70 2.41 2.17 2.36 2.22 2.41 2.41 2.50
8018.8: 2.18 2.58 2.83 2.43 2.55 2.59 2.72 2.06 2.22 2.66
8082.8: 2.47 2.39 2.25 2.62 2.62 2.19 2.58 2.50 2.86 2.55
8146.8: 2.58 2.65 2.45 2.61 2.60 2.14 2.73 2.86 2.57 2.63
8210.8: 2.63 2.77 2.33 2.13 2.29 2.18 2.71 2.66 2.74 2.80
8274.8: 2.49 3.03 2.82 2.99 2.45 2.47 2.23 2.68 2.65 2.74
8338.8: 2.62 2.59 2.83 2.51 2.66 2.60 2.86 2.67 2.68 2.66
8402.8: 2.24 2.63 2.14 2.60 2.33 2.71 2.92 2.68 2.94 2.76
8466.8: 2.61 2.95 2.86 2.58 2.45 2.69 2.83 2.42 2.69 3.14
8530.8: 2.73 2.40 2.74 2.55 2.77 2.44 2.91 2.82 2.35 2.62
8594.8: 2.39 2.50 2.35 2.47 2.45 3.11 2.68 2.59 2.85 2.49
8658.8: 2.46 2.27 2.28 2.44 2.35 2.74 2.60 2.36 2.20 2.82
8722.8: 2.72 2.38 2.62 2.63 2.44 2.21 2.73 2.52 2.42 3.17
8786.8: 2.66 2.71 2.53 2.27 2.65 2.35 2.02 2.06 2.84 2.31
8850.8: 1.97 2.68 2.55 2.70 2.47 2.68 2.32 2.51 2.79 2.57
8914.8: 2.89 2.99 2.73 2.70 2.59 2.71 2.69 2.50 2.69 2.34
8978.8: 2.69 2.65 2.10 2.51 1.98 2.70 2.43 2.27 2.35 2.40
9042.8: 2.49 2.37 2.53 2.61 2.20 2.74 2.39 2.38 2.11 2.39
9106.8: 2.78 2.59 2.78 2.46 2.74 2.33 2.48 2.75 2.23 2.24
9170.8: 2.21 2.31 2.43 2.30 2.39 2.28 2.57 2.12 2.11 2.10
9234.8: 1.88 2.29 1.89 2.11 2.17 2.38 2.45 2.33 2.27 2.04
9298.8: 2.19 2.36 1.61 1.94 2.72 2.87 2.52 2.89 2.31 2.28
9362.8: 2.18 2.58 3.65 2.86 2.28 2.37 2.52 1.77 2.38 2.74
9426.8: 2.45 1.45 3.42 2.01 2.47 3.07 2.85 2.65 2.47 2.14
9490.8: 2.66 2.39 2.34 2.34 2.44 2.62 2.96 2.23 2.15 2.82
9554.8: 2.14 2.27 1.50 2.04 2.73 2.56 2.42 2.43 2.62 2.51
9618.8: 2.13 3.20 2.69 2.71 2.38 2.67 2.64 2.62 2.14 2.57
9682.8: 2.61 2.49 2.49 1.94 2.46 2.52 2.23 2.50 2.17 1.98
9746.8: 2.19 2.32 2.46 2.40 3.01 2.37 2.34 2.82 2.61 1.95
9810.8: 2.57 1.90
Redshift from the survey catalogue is 0.295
